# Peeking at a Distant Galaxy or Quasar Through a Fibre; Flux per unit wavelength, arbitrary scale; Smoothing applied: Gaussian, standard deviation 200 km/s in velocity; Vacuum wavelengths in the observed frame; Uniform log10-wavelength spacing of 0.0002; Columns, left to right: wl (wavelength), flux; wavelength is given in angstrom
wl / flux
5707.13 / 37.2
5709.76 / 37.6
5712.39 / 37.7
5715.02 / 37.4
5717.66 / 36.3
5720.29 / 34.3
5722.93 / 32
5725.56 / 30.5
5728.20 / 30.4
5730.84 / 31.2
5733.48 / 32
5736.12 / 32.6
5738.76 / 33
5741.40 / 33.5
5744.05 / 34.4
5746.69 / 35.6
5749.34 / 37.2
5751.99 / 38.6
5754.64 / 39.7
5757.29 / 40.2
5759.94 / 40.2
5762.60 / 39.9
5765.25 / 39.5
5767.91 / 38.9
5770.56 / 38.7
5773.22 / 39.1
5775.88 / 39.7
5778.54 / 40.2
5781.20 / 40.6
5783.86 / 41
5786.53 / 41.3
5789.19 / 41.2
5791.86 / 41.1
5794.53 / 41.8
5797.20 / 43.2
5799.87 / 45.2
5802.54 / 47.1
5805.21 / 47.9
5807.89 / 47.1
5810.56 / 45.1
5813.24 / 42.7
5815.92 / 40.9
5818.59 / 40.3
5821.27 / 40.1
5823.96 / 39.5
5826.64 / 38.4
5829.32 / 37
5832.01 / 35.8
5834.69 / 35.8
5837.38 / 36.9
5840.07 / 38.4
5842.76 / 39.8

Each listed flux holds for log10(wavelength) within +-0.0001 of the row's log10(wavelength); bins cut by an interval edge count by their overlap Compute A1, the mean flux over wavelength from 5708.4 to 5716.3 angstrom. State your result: 37.6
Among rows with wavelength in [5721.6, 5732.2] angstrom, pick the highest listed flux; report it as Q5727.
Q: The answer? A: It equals 32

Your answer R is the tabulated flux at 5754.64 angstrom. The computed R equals 39.7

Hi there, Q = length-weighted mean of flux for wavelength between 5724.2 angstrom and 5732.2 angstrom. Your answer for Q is 30.7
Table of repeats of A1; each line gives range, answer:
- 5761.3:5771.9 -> 39.3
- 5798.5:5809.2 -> 46.8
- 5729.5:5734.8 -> 31.6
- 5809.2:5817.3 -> 42.9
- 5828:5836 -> 36.2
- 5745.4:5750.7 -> 36.4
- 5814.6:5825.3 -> 40.2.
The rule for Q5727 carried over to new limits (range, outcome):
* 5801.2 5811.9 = 47.9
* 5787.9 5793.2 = 41.2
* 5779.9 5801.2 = 45.2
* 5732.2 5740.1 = 33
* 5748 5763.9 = 40.2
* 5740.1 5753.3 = 38.6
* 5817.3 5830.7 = 40.3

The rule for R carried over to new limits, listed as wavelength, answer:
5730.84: 31.2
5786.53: 41.3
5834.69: 35.8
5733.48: 32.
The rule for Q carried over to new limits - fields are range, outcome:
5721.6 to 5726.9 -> 31.2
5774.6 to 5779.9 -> 40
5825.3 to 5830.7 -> 37.7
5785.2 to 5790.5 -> 41.3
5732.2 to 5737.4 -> 32.3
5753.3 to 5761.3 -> 40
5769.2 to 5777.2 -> 39.2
